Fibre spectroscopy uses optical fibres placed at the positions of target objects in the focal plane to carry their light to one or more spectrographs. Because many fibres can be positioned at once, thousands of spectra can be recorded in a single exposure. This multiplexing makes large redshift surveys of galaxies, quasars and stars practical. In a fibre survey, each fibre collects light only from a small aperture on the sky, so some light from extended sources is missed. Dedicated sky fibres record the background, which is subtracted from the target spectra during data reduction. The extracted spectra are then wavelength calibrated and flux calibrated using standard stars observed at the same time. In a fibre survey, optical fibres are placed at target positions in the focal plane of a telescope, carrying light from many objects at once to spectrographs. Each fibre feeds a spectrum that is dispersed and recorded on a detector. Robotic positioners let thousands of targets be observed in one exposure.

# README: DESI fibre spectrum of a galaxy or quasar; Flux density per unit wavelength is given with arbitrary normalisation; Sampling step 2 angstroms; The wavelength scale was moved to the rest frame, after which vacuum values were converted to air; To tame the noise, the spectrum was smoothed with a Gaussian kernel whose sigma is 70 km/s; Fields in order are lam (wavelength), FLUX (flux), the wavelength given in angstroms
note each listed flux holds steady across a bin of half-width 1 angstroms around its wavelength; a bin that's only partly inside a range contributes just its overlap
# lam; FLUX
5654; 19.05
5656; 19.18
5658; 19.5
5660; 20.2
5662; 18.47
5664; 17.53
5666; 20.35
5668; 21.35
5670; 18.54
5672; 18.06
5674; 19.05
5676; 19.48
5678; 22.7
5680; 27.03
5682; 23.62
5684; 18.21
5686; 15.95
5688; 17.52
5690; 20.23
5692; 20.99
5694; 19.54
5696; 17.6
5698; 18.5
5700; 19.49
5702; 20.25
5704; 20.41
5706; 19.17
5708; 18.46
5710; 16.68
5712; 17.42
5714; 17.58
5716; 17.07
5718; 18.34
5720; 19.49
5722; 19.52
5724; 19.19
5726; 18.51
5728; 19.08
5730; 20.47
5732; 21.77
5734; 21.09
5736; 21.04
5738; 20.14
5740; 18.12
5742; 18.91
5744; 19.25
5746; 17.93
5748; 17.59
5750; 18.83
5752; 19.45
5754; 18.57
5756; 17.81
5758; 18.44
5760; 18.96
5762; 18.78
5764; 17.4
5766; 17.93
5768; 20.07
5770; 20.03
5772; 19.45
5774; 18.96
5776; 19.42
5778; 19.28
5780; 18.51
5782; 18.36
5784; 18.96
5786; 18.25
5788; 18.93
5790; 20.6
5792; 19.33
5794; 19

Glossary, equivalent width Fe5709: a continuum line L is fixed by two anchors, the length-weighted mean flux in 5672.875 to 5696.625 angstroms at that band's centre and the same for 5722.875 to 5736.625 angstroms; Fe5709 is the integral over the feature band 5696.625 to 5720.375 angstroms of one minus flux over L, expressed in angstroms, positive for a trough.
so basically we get 1.9 angstroms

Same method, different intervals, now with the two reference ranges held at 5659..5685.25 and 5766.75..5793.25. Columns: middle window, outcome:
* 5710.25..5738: 0.8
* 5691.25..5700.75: 0.4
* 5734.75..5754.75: 0.6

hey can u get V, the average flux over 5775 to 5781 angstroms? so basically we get 19.1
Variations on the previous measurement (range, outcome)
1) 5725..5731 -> 19.4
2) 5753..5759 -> 18.3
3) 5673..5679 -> 20.4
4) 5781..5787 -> 18.5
